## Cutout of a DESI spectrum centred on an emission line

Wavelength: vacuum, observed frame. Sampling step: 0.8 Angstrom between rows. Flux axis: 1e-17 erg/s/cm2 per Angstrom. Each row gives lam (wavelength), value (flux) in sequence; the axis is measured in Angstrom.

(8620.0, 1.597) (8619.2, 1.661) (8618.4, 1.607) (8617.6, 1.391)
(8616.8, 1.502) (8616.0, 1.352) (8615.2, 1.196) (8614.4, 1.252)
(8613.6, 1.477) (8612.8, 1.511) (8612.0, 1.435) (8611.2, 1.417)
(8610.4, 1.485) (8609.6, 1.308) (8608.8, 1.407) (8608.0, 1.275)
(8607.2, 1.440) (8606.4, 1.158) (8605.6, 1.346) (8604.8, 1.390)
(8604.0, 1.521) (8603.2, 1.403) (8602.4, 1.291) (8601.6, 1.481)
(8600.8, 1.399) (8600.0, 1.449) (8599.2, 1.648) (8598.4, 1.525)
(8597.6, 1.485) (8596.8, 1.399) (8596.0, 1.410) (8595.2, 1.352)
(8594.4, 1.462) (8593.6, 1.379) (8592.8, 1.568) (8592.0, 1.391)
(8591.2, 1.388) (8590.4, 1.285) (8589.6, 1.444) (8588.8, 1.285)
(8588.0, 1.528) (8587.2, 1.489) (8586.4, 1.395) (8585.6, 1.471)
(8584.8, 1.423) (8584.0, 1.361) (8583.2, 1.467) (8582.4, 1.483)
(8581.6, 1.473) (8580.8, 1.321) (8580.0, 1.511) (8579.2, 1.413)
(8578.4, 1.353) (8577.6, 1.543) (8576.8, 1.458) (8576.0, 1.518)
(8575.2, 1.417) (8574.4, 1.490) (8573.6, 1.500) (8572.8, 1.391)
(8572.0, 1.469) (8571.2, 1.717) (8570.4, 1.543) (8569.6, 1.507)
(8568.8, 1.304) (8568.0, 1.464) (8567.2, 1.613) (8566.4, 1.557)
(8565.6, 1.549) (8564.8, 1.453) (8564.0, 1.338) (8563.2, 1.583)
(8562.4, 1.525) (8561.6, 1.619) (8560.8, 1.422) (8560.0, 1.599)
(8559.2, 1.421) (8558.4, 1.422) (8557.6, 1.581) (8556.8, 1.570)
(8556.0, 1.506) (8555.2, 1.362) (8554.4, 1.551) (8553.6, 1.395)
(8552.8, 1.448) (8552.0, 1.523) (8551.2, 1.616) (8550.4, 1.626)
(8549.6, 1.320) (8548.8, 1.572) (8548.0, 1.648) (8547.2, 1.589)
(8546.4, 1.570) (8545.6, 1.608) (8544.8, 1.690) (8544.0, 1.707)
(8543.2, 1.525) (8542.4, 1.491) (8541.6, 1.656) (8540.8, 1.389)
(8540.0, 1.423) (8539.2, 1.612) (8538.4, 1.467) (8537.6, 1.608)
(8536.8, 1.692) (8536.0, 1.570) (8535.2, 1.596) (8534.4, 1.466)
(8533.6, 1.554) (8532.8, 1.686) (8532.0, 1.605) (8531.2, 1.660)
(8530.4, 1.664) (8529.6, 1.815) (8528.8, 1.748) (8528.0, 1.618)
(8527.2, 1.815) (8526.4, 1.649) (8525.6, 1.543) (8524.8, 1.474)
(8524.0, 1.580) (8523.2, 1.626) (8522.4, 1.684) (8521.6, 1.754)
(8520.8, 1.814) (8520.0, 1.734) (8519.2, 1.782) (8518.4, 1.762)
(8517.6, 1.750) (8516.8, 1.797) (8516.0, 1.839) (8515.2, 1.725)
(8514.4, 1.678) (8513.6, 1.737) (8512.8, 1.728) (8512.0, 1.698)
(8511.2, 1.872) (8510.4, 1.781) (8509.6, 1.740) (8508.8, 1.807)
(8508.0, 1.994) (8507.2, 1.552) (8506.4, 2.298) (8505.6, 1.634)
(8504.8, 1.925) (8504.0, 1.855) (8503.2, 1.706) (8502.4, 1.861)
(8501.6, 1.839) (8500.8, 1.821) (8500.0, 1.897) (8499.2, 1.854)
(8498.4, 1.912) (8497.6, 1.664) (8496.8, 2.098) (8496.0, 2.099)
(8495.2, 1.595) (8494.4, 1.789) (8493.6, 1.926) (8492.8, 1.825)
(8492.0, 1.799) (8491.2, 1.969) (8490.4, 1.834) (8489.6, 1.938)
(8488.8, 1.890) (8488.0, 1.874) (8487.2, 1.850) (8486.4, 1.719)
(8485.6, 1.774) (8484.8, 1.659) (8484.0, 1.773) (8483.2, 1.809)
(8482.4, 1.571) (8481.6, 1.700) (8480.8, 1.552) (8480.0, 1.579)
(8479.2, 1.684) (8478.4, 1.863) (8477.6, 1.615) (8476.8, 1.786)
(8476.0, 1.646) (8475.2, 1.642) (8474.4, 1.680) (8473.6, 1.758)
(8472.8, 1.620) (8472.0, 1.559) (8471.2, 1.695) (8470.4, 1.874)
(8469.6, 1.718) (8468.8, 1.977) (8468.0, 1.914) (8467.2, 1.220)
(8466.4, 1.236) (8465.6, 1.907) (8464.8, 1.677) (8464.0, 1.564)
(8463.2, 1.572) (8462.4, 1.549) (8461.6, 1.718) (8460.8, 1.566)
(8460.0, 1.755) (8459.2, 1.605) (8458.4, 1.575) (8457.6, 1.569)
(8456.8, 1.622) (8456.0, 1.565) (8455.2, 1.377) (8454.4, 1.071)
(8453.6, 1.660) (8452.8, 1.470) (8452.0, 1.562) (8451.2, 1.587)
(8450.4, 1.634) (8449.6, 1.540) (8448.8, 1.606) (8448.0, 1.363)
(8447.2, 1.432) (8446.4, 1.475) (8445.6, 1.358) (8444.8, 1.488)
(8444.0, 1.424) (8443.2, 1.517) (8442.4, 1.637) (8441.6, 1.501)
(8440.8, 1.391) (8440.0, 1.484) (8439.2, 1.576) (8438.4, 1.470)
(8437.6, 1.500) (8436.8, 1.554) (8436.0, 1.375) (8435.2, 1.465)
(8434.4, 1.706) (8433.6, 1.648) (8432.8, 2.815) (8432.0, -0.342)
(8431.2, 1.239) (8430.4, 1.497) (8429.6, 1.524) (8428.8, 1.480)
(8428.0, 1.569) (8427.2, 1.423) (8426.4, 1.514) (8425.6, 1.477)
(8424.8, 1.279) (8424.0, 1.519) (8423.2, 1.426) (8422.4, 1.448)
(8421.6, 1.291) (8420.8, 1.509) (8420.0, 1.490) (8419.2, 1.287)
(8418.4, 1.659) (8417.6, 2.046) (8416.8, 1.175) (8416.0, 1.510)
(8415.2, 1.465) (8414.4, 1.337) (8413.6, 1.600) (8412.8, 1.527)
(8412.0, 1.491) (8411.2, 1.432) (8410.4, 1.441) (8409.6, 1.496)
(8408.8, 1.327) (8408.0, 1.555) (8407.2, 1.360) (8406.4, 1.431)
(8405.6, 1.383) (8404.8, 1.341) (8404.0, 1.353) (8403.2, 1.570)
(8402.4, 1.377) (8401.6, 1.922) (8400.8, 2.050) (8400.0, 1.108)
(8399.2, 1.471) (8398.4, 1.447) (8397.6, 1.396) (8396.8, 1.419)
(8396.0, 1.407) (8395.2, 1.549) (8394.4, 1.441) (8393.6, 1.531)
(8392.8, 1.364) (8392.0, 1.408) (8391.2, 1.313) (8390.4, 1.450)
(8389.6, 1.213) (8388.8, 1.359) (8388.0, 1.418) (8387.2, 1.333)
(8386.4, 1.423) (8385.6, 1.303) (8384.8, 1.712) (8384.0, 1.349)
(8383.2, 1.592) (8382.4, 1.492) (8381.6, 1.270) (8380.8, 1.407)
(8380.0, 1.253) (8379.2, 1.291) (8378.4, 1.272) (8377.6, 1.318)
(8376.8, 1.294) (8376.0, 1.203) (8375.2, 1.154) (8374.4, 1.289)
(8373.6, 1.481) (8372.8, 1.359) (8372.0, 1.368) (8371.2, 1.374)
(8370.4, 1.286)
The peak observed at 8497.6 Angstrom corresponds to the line Mg II 2798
